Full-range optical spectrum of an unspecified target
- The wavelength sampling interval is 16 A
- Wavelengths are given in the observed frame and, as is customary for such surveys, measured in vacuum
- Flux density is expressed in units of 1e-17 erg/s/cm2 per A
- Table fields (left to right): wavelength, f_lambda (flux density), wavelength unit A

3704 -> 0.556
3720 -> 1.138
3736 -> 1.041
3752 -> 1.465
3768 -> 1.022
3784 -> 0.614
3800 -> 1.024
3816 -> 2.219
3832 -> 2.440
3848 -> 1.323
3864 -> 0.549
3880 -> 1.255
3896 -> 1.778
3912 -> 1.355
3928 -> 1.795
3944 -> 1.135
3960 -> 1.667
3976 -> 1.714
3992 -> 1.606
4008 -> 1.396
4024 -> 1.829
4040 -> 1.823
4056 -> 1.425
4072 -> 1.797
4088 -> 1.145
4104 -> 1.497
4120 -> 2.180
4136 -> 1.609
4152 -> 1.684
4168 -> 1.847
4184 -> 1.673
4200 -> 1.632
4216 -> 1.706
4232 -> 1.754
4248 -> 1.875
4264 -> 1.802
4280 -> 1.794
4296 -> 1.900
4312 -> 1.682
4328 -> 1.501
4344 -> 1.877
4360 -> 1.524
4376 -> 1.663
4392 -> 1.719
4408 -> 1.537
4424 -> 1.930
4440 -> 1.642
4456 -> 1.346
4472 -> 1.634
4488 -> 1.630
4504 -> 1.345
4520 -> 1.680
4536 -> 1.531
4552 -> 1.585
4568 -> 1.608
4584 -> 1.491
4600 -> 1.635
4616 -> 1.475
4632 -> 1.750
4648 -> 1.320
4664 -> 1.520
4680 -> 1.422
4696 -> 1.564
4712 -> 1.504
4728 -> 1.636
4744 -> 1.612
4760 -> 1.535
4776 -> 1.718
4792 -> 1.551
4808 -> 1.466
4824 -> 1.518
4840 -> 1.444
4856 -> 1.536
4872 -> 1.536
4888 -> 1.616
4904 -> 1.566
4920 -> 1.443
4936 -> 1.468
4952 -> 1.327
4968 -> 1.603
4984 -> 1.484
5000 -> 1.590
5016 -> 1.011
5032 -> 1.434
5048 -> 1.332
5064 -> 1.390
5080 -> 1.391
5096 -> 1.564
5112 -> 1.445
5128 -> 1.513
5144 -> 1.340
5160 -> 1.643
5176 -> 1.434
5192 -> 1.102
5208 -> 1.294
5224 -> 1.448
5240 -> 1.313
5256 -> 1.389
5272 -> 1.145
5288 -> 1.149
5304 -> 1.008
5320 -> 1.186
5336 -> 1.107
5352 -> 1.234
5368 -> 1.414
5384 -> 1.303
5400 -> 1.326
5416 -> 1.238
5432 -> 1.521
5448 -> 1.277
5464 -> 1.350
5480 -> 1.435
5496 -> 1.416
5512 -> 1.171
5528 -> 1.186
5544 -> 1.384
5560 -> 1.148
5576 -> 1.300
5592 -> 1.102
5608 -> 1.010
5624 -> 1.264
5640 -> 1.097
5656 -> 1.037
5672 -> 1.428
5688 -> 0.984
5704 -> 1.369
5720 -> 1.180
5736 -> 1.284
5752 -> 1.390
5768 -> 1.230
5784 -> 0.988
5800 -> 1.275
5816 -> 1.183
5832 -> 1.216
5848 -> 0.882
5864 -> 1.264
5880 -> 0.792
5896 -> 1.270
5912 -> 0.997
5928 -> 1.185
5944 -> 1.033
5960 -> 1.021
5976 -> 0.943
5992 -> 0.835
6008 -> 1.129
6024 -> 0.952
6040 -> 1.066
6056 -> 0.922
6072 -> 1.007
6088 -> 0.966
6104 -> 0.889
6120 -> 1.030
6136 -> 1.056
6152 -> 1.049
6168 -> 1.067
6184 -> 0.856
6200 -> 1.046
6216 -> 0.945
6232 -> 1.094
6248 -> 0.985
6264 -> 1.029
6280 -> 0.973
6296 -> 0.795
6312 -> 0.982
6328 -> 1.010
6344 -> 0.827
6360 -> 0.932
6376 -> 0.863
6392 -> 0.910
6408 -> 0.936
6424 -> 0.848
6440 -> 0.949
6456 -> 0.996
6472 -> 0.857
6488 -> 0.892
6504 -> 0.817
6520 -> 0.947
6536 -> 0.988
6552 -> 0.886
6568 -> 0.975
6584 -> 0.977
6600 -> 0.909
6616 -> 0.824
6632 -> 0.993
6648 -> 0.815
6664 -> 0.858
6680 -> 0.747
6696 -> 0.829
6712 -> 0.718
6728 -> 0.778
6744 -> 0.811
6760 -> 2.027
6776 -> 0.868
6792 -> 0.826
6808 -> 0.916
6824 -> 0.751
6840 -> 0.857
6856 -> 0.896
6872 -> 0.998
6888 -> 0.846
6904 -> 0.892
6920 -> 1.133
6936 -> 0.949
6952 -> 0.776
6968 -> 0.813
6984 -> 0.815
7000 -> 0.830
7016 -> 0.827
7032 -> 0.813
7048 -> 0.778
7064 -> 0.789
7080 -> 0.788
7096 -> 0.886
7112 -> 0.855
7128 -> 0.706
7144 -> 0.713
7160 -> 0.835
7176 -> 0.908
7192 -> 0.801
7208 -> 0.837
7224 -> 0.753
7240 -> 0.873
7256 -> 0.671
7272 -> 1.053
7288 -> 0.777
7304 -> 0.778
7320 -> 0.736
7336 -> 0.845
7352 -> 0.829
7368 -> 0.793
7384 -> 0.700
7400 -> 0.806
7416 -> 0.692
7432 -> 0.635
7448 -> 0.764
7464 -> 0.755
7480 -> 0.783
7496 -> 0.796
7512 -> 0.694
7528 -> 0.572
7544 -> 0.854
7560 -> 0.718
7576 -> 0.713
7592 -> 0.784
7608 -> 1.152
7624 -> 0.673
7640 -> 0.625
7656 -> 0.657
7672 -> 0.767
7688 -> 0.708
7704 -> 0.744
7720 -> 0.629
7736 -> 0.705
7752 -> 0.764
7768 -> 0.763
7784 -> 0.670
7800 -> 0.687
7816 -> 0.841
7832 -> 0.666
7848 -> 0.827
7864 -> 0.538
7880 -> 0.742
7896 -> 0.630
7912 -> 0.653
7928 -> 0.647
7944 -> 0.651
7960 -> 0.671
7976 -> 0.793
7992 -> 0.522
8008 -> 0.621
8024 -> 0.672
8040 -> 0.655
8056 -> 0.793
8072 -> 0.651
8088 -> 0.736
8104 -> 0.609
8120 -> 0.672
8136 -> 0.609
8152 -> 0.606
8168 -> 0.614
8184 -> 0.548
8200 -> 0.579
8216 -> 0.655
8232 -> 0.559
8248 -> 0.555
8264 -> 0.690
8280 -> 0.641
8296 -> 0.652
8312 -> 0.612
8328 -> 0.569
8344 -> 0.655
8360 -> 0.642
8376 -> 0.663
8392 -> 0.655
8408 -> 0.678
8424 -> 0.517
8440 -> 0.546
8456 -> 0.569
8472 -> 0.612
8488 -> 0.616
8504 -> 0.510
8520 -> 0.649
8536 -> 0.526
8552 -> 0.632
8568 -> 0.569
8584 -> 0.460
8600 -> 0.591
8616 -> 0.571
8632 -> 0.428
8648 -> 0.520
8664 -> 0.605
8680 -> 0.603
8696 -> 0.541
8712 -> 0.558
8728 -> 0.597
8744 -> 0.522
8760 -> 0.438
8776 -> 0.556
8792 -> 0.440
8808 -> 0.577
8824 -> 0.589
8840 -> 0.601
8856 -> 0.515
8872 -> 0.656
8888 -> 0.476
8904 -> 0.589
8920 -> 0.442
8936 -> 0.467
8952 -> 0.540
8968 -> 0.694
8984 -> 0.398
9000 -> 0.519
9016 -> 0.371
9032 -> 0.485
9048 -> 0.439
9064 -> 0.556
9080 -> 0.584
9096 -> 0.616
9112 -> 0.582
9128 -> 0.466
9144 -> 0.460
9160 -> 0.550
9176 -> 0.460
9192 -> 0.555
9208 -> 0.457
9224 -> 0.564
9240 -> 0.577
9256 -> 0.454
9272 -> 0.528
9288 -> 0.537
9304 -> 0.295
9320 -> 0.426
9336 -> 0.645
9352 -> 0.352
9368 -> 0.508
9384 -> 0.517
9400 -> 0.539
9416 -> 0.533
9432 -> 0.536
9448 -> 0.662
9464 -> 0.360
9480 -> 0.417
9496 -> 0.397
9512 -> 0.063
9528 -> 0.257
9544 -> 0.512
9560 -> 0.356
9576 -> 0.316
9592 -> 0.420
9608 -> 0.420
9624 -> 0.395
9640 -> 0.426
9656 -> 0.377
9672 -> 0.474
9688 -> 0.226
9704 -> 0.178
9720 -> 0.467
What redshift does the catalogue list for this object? 0.03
